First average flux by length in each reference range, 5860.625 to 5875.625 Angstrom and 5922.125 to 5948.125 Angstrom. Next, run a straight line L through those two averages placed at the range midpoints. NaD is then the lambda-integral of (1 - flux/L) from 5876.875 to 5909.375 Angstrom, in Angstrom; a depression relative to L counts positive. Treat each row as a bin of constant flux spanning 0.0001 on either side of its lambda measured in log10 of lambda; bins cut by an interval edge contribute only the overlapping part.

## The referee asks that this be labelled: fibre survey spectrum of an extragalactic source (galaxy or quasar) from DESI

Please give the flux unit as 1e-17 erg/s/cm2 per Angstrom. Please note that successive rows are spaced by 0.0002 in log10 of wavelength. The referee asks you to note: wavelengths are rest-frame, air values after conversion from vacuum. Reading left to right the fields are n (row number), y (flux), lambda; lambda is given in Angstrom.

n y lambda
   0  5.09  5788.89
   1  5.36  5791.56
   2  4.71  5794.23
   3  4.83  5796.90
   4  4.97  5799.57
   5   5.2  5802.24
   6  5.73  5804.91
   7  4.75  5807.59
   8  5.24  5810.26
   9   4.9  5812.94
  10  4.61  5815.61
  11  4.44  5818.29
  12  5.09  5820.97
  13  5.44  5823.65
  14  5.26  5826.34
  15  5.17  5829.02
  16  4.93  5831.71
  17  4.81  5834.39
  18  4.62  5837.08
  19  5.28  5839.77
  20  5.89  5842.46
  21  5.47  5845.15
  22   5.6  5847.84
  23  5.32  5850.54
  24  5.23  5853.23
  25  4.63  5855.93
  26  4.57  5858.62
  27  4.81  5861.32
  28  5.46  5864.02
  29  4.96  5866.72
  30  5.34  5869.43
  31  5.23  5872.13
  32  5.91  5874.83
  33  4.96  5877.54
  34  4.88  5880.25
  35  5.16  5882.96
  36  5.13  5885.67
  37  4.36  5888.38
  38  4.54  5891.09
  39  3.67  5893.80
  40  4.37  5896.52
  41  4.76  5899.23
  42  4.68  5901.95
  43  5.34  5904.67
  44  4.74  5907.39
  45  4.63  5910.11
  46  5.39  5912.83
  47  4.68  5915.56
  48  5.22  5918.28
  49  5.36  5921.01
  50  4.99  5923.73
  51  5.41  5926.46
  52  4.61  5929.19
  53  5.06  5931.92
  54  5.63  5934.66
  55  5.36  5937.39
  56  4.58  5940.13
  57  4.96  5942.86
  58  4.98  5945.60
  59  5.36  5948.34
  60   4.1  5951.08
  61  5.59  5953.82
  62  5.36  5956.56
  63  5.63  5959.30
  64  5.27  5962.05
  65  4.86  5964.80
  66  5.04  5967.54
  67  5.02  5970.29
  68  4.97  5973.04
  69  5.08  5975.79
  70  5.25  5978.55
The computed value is 3.1 Angstrom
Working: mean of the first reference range 5.28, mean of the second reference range 5.08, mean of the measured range 4.71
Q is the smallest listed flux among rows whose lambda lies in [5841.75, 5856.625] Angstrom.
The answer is 4.63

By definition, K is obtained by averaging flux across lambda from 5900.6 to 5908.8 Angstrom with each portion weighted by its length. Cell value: 4.92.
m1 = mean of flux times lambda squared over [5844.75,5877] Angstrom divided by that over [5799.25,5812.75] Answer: 1.02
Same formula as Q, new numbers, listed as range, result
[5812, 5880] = 4.44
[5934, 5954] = 4.1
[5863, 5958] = 3.67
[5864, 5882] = 4.88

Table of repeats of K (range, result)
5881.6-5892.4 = 4.8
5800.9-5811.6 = 5.23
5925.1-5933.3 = 5.02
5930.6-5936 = 5.34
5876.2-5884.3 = 5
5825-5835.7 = 5.05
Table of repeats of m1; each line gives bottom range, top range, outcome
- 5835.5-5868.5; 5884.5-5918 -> 0.93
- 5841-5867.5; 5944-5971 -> 1.02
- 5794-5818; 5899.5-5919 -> 1.03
